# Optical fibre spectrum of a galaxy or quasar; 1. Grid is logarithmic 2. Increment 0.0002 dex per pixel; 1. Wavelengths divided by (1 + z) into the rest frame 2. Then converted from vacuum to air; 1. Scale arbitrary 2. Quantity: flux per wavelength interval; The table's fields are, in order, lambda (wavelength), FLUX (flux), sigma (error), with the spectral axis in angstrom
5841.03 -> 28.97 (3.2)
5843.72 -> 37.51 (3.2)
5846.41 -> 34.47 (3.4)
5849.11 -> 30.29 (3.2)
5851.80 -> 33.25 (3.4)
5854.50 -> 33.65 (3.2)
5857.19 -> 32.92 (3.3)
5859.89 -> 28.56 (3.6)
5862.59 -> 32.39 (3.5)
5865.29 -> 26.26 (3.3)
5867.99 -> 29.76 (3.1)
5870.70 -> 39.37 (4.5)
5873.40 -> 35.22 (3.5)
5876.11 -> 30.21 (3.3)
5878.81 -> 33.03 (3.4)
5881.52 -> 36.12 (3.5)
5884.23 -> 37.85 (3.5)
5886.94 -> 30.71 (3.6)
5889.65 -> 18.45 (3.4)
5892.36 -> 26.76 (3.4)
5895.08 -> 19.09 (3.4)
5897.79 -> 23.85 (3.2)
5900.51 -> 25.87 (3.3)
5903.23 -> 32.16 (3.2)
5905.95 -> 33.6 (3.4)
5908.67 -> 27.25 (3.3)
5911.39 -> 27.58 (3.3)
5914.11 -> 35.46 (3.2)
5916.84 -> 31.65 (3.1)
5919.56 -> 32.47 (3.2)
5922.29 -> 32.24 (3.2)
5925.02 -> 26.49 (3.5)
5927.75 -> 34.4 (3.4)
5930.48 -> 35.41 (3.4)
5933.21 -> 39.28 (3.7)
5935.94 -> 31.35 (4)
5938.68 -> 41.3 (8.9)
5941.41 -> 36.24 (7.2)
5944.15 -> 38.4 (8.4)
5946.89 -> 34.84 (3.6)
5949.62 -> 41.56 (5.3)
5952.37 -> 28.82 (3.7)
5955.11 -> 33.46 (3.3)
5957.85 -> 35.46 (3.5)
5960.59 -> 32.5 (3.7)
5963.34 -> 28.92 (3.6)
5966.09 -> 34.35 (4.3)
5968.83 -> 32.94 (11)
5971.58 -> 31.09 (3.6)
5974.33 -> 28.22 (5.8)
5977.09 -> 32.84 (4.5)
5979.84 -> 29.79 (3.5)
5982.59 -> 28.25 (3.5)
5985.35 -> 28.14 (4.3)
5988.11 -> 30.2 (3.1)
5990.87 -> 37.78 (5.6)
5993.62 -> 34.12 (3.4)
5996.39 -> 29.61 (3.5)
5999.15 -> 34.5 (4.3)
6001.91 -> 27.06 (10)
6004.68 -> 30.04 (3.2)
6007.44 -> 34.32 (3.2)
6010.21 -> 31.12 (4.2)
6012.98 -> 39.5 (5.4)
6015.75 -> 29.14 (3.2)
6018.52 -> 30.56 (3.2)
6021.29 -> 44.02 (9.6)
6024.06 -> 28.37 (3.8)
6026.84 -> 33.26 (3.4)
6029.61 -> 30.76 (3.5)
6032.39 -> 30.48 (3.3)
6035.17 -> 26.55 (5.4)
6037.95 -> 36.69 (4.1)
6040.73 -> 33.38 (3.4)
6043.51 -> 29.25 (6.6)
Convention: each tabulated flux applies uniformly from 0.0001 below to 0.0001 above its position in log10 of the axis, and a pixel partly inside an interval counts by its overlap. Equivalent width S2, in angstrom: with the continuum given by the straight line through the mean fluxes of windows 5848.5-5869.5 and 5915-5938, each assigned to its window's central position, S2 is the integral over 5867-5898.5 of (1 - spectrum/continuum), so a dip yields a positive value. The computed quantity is 1.54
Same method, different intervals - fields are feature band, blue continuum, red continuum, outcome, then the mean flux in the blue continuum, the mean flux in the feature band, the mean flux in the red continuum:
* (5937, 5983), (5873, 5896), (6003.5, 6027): -2.5 angstrom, 29.7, 33.6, 33.4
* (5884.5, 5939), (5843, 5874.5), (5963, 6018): 3.4 angstrom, 32.7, 30.2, 31.6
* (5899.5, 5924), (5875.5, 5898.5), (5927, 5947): 1.2 angstrom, 28.5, 30.9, 36.6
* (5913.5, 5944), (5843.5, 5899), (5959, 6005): -3.2 angstrom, 30.8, 34.3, 31.2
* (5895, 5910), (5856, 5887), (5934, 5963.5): 2.7 angstrom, 32.8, 27.6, 35.1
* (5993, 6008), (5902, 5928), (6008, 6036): 0.4 angstrom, 31.2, 31.3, 32.5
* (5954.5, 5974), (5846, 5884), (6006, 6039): 0.2 angstrom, 32.6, 32.4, 32.9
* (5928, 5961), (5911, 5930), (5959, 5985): -4.6 angstrom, 31.8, 35.8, 30.9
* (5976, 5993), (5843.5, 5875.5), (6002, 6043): 0.6 angstrom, 32.6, 31.3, 32.5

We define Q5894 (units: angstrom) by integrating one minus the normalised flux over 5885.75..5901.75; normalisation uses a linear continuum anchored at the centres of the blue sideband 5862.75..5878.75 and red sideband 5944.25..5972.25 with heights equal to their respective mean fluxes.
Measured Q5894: 4.2 angstrom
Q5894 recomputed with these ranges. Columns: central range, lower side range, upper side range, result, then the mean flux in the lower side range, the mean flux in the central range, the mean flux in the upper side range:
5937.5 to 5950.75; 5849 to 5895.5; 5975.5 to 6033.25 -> -2.84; 31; 38.4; 32.1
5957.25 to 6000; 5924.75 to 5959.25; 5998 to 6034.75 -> 2.81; 35.4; 31.7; 32.4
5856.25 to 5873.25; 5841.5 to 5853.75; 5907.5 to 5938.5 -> 0.77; 33.5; 31.8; 32.5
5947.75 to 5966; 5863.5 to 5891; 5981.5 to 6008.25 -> -1.20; 31.7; 33.6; 31.4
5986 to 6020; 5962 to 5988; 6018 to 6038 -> -0.84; 30.5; 32.3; 32.4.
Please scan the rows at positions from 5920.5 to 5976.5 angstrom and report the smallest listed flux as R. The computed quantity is 26.49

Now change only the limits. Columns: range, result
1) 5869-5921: 18.45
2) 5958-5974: 28.92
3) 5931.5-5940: 31.35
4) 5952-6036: 26.55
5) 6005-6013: 31.12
